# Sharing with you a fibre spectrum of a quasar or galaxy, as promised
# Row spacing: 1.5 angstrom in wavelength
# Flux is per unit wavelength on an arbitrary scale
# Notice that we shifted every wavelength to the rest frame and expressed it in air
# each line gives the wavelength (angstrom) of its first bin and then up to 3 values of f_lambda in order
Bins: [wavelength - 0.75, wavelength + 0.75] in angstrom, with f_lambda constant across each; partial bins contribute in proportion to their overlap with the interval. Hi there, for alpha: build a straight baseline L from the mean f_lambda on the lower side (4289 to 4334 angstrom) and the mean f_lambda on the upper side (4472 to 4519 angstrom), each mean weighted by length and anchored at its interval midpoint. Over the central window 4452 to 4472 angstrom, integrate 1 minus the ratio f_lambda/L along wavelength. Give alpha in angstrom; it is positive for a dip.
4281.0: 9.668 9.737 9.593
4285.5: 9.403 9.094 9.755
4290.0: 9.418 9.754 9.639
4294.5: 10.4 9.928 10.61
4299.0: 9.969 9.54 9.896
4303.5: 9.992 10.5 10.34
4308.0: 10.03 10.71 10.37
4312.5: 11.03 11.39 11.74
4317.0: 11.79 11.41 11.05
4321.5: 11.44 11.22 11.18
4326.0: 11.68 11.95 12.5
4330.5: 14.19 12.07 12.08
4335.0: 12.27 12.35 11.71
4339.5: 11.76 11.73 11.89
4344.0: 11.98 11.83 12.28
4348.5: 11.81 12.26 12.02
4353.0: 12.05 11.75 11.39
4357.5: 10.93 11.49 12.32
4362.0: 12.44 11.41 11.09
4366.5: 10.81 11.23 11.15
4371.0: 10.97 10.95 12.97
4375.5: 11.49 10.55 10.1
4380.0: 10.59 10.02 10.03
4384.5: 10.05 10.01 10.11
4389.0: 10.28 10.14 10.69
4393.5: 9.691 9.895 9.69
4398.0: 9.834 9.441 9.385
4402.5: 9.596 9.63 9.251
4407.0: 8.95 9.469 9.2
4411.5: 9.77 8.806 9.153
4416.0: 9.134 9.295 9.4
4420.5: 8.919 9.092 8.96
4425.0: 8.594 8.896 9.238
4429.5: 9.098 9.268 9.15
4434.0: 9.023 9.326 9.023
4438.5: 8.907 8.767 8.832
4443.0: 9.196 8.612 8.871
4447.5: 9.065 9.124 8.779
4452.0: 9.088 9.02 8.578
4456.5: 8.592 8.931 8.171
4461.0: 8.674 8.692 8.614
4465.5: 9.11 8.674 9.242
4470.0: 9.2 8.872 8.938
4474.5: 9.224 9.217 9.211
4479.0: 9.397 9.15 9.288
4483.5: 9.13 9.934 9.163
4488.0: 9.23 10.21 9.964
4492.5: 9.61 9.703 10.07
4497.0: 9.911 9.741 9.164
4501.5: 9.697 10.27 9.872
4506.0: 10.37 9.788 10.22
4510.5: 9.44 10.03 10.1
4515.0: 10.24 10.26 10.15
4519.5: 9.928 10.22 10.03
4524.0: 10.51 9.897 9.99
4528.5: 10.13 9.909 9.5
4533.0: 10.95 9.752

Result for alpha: 2.2 angstrom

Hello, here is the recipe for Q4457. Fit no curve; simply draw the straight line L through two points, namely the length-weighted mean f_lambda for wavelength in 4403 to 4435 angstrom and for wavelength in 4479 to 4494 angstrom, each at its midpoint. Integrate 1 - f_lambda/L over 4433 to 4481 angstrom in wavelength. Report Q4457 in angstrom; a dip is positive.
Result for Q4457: 2.2 angstrom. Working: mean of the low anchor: 9.16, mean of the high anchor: 9.52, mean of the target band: 8.94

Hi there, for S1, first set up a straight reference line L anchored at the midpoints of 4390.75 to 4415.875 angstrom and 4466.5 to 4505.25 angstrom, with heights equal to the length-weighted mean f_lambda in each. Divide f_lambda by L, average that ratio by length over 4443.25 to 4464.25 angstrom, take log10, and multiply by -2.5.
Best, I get 0.08 mag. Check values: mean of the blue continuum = 9.53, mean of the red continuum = 9.47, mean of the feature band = 8.79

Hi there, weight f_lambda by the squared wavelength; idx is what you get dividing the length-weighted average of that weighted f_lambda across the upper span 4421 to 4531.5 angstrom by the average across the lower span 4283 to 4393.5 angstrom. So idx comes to 0.90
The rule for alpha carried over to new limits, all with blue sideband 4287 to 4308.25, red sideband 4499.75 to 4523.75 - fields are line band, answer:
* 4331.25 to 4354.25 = -4.7 angstrom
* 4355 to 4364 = -1.5 angstrom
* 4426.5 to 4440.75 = 1.3 angstrom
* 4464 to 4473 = 0.9 angstrom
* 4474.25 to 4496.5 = 1.1 angstrom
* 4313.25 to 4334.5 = -4.0 angstrom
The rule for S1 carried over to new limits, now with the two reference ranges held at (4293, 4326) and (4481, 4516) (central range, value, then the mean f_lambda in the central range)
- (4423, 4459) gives 0.13 mag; 8.95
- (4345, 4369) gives -0.12 mag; 11.7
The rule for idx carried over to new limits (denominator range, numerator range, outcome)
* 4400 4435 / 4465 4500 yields 1.05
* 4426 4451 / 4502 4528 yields 1.16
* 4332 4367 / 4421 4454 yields 0.79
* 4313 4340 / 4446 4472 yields 0.79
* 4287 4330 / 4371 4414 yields 0.98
